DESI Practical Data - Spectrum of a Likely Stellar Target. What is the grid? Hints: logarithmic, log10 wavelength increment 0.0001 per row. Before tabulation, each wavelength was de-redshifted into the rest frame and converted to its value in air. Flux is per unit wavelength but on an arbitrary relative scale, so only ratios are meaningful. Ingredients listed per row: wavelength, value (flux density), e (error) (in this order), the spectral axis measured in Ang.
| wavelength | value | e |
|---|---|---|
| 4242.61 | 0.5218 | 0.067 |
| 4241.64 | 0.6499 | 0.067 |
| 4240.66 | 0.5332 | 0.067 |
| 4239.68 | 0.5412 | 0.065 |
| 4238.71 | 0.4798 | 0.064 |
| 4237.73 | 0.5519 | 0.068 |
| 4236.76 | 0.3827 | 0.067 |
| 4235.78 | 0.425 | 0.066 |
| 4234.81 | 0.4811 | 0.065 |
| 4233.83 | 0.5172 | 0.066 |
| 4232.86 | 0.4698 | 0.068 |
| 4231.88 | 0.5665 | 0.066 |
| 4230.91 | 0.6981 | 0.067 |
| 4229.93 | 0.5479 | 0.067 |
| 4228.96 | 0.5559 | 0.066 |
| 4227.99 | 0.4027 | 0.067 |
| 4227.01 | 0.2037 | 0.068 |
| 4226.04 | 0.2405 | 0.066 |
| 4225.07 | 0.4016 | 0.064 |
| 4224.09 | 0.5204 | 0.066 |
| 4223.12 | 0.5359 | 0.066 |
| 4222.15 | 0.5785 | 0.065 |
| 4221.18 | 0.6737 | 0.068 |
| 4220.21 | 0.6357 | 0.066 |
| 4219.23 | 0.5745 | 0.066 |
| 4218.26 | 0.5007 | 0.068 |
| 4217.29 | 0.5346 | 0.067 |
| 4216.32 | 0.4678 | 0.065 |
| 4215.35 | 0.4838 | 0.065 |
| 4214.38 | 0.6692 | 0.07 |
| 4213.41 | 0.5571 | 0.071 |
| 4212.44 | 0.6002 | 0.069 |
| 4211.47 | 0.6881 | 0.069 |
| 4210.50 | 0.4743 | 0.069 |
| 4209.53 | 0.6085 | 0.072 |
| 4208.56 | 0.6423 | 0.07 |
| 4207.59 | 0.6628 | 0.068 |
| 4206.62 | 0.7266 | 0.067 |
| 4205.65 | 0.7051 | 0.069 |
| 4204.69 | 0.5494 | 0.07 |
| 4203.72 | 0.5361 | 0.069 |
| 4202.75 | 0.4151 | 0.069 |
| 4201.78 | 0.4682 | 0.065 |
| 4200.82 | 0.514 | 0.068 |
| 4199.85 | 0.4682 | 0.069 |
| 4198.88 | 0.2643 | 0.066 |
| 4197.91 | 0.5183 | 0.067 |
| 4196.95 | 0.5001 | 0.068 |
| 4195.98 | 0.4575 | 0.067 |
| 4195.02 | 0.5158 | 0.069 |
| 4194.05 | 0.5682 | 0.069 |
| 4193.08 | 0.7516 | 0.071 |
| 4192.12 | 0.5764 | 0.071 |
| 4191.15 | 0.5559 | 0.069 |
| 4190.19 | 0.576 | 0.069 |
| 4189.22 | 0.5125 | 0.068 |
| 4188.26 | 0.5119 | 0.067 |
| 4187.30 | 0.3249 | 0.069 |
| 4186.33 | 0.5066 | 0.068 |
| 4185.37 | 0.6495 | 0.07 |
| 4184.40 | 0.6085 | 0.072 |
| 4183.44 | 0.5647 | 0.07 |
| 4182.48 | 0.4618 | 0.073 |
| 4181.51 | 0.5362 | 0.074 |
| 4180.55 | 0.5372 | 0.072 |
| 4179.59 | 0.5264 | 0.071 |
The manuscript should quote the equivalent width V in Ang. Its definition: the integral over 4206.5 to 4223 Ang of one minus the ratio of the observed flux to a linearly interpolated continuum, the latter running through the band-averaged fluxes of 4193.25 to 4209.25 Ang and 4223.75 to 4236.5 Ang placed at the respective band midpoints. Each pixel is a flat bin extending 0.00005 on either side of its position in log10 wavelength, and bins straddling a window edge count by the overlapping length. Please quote -2.8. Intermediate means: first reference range 0.537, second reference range 0.462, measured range 0.589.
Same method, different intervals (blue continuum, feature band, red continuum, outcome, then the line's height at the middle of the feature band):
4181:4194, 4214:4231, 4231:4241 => 0.29 Ang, 0.516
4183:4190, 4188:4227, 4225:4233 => -3.78 Ang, 0.492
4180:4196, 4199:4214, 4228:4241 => -0.99 Ang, 0.533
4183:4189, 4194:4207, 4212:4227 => 0.32 Ang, 0.524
